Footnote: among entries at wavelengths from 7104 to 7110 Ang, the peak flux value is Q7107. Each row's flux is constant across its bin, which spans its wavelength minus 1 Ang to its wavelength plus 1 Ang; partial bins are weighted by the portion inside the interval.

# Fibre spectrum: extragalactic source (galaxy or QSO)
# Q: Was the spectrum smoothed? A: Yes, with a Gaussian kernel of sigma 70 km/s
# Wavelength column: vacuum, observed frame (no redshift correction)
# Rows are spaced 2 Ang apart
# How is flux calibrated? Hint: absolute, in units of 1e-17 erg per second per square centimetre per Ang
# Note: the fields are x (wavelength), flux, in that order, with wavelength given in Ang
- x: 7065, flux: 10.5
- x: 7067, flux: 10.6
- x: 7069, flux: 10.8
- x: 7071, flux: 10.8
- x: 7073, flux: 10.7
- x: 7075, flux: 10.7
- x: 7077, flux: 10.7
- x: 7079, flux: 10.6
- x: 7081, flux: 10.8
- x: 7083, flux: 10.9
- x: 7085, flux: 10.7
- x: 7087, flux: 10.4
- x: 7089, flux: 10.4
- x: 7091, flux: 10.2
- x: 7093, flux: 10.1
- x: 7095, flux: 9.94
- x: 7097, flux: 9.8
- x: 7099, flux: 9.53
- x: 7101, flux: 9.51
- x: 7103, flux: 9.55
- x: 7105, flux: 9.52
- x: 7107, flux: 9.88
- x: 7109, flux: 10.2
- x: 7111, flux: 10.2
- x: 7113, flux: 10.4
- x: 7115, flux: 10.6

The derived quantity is 10.2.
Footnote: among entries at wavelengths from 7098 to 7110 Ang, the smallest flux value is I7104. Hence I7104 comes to 9.51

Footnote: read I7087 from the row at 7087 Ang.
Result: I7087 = 10.4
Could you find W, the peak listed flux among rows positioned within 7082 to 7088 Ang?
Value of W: 10.9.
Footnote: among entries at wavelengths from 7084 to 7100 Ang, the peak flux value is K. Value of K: 10.7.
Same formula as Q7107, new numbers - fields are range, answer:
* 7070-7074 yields 10.8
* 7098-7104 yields 9.55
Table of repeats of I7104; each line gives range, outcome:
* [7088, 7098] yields 9.8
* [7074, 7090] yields 10.4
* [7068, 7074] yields 10.7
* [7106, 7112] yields 9.88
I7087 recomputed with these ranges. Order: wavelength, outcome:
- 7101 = 9.51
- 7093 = 10.1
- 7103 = 9.55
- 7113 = 10.4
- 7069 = 10.8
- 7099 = 9.53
